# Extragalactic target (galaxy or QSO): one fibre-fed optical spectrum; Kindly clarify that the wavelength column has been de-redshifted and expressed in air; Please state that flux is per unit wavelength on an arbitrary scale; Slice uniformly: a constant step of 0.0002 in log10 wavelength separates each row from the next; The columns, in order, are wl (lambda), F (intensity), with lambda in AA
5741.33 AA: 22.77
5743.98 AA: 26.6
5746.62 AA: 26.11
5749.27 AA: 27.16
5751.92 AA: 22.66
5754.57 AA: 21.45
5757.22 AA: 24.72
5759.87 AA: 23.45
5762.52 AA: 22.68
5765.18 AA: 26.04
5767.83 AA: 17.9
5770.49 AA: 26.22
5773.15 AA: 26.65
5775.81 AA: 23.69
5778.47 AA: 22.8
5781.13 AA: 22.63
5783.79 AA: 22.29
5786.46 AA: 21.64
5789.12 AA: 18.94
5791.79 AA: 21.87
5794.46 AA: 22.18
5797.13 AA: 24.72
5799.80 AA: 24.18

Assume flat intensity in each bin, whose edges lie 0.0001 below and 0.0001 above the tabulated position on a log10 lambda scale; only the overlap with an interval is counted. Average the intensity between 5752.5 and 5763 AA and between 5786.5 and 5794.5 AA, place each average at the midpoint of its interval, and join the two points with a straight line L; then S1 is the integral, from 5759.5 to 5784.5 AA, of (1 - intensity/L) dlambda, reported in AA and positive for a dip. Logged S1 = -1.5 AA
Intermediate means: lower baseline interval 23.1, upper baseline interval 20.9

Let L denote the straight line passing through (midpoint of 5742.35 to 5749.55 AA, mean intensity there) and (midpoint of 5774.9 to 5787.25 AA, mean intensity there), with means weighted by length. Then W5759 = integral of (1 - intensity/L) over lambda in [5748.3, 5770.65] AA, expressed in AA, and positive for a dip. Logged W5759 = 1.4 AA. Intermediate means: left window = 26.4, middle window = 23.4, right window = 22.6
